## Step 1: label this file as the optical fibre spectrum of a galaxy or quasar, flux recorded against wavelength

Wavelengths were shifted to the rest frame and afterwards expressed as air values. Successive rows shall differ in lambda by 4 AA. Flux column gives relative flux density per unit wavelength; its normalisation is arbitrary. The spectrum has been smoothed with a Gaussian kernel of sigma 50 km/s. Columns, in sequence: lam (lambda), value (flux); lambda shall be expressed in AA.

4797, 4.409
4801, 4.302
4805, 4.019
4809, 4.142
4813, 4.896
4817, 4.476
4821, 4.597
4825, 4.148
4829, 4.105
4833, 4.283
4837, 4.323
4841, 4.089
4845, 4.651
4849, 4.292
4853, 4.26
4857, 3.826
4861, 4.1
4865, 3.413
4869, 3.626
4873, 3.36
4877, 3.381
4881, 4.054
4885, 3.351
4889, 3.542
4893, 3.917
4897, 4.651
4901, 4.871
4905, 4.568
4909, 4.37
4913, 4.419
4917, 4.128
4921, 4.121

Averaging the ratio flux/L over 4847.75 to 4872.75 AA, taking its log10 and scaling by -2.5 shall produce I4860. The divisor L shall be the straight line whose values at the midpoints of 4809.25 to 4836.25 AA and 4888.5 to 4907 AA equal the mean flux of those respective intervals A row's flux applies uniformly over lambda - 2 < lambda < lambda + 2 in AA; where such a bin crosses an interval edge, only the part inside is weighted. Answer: 0.14 mag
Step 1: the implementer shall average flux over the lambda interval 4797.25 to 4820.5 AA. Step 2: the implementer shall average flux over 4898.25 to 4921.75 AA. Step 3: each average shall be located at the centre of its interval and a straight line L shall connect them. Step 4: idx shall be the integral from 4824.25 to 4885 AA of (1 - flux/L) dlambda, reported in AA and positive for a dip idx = 6.0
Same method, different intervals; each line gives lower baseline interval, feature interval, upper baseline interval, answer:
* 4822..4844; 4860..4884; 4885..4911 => 3.48 AA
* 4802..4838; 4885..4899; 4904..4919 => 1.33 AA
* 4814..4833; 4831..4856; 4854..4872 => -1.55 AA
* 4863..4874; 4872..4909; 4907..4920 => -1.11 AA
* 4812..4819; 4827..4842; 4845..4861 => 0.71 AA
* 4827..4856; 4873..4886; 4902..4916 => 2.37 AA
